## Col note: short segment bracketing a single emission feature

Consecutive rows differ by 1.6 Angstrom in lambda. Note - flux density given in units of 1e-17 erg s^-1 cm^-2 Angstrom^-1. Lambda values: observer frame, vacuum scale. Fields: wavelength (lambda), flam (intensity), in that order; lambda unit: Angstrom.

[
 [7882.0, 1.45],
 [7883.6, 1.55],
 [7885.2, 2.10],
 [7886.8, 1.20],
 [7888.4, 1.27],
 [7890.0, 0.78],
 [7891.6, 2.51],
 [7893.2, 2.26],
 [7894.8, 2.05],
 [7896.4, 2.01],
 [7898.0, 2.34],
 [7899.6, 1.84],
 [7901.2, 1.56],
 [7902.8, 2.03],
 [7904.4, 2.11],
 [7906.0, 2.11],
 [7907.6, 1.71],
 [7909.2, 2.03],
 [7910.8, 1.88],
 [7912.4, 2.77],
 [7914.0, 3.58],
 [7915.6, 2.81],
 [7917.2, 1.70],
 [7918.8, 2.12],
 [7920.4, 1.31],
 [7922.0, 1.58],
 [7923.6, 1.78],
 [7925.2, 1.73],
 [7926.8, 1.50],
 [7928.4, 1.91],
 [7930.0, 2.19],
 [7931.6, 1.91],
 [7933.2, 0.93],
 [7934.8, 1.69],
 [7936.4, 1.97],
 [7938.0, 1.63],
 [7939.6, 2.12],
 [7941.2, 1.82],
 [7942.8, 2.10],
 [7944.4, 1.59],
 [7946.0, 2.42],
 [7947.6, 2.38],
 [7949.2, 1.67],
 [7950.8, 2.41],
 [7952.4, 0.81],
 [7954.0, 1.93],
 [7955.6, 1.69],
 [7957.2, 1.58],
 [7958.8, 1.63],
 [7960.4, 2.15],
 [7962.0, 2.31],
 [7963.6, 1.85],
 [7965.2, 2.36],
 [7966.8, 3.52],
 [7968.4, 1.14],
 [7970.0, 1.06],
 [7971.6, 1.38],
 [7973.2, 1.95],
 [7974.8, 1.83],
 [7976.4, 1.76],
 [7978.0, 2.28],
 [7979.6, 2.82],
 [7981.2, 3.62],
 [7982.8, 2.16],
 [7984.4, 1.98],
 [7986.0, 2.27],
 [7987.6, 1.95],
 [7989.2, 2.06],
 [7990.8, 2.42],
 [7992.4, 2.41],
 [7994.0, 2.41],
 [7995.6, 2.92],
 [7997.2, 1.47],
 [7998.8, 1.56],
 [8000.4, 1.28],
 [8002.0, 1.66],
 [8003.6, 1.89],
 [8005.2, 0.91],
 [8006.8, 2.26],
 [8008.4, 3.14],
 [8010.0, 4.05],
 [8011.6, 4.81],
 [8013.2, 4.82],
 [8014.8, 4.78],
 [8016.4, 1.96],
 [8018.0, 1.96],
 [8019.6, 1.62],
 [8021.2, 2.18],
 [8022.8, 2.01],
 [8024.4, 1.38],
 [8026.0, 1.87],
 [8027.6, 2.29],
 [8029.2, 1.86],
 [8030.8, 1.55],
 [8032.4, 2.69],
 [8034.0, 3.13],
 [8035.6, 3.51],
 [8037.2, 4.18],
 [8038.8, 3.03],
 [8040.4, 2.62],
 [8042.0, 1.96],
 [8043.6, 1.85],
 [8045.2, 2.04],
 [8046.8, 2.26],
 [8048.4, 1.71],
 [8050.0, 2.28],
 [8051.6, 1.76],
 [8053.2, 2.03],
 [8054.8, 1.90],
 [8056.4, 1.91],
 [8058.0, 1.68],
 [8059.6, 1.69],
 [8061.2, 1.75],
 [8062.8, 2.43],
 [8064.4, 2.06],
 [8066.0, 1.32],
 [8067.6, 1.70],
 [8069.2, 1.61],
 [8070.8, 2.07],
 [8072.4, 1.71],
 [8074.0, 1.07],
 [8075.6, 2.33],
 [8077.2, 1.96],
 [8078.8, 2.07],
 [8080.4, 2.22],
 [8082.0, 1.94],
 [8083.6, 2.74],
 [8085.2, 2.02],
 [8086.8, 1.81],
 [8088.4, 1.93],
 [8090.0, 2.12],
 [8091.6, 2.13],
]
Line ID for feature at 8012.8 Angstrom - H-alpha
